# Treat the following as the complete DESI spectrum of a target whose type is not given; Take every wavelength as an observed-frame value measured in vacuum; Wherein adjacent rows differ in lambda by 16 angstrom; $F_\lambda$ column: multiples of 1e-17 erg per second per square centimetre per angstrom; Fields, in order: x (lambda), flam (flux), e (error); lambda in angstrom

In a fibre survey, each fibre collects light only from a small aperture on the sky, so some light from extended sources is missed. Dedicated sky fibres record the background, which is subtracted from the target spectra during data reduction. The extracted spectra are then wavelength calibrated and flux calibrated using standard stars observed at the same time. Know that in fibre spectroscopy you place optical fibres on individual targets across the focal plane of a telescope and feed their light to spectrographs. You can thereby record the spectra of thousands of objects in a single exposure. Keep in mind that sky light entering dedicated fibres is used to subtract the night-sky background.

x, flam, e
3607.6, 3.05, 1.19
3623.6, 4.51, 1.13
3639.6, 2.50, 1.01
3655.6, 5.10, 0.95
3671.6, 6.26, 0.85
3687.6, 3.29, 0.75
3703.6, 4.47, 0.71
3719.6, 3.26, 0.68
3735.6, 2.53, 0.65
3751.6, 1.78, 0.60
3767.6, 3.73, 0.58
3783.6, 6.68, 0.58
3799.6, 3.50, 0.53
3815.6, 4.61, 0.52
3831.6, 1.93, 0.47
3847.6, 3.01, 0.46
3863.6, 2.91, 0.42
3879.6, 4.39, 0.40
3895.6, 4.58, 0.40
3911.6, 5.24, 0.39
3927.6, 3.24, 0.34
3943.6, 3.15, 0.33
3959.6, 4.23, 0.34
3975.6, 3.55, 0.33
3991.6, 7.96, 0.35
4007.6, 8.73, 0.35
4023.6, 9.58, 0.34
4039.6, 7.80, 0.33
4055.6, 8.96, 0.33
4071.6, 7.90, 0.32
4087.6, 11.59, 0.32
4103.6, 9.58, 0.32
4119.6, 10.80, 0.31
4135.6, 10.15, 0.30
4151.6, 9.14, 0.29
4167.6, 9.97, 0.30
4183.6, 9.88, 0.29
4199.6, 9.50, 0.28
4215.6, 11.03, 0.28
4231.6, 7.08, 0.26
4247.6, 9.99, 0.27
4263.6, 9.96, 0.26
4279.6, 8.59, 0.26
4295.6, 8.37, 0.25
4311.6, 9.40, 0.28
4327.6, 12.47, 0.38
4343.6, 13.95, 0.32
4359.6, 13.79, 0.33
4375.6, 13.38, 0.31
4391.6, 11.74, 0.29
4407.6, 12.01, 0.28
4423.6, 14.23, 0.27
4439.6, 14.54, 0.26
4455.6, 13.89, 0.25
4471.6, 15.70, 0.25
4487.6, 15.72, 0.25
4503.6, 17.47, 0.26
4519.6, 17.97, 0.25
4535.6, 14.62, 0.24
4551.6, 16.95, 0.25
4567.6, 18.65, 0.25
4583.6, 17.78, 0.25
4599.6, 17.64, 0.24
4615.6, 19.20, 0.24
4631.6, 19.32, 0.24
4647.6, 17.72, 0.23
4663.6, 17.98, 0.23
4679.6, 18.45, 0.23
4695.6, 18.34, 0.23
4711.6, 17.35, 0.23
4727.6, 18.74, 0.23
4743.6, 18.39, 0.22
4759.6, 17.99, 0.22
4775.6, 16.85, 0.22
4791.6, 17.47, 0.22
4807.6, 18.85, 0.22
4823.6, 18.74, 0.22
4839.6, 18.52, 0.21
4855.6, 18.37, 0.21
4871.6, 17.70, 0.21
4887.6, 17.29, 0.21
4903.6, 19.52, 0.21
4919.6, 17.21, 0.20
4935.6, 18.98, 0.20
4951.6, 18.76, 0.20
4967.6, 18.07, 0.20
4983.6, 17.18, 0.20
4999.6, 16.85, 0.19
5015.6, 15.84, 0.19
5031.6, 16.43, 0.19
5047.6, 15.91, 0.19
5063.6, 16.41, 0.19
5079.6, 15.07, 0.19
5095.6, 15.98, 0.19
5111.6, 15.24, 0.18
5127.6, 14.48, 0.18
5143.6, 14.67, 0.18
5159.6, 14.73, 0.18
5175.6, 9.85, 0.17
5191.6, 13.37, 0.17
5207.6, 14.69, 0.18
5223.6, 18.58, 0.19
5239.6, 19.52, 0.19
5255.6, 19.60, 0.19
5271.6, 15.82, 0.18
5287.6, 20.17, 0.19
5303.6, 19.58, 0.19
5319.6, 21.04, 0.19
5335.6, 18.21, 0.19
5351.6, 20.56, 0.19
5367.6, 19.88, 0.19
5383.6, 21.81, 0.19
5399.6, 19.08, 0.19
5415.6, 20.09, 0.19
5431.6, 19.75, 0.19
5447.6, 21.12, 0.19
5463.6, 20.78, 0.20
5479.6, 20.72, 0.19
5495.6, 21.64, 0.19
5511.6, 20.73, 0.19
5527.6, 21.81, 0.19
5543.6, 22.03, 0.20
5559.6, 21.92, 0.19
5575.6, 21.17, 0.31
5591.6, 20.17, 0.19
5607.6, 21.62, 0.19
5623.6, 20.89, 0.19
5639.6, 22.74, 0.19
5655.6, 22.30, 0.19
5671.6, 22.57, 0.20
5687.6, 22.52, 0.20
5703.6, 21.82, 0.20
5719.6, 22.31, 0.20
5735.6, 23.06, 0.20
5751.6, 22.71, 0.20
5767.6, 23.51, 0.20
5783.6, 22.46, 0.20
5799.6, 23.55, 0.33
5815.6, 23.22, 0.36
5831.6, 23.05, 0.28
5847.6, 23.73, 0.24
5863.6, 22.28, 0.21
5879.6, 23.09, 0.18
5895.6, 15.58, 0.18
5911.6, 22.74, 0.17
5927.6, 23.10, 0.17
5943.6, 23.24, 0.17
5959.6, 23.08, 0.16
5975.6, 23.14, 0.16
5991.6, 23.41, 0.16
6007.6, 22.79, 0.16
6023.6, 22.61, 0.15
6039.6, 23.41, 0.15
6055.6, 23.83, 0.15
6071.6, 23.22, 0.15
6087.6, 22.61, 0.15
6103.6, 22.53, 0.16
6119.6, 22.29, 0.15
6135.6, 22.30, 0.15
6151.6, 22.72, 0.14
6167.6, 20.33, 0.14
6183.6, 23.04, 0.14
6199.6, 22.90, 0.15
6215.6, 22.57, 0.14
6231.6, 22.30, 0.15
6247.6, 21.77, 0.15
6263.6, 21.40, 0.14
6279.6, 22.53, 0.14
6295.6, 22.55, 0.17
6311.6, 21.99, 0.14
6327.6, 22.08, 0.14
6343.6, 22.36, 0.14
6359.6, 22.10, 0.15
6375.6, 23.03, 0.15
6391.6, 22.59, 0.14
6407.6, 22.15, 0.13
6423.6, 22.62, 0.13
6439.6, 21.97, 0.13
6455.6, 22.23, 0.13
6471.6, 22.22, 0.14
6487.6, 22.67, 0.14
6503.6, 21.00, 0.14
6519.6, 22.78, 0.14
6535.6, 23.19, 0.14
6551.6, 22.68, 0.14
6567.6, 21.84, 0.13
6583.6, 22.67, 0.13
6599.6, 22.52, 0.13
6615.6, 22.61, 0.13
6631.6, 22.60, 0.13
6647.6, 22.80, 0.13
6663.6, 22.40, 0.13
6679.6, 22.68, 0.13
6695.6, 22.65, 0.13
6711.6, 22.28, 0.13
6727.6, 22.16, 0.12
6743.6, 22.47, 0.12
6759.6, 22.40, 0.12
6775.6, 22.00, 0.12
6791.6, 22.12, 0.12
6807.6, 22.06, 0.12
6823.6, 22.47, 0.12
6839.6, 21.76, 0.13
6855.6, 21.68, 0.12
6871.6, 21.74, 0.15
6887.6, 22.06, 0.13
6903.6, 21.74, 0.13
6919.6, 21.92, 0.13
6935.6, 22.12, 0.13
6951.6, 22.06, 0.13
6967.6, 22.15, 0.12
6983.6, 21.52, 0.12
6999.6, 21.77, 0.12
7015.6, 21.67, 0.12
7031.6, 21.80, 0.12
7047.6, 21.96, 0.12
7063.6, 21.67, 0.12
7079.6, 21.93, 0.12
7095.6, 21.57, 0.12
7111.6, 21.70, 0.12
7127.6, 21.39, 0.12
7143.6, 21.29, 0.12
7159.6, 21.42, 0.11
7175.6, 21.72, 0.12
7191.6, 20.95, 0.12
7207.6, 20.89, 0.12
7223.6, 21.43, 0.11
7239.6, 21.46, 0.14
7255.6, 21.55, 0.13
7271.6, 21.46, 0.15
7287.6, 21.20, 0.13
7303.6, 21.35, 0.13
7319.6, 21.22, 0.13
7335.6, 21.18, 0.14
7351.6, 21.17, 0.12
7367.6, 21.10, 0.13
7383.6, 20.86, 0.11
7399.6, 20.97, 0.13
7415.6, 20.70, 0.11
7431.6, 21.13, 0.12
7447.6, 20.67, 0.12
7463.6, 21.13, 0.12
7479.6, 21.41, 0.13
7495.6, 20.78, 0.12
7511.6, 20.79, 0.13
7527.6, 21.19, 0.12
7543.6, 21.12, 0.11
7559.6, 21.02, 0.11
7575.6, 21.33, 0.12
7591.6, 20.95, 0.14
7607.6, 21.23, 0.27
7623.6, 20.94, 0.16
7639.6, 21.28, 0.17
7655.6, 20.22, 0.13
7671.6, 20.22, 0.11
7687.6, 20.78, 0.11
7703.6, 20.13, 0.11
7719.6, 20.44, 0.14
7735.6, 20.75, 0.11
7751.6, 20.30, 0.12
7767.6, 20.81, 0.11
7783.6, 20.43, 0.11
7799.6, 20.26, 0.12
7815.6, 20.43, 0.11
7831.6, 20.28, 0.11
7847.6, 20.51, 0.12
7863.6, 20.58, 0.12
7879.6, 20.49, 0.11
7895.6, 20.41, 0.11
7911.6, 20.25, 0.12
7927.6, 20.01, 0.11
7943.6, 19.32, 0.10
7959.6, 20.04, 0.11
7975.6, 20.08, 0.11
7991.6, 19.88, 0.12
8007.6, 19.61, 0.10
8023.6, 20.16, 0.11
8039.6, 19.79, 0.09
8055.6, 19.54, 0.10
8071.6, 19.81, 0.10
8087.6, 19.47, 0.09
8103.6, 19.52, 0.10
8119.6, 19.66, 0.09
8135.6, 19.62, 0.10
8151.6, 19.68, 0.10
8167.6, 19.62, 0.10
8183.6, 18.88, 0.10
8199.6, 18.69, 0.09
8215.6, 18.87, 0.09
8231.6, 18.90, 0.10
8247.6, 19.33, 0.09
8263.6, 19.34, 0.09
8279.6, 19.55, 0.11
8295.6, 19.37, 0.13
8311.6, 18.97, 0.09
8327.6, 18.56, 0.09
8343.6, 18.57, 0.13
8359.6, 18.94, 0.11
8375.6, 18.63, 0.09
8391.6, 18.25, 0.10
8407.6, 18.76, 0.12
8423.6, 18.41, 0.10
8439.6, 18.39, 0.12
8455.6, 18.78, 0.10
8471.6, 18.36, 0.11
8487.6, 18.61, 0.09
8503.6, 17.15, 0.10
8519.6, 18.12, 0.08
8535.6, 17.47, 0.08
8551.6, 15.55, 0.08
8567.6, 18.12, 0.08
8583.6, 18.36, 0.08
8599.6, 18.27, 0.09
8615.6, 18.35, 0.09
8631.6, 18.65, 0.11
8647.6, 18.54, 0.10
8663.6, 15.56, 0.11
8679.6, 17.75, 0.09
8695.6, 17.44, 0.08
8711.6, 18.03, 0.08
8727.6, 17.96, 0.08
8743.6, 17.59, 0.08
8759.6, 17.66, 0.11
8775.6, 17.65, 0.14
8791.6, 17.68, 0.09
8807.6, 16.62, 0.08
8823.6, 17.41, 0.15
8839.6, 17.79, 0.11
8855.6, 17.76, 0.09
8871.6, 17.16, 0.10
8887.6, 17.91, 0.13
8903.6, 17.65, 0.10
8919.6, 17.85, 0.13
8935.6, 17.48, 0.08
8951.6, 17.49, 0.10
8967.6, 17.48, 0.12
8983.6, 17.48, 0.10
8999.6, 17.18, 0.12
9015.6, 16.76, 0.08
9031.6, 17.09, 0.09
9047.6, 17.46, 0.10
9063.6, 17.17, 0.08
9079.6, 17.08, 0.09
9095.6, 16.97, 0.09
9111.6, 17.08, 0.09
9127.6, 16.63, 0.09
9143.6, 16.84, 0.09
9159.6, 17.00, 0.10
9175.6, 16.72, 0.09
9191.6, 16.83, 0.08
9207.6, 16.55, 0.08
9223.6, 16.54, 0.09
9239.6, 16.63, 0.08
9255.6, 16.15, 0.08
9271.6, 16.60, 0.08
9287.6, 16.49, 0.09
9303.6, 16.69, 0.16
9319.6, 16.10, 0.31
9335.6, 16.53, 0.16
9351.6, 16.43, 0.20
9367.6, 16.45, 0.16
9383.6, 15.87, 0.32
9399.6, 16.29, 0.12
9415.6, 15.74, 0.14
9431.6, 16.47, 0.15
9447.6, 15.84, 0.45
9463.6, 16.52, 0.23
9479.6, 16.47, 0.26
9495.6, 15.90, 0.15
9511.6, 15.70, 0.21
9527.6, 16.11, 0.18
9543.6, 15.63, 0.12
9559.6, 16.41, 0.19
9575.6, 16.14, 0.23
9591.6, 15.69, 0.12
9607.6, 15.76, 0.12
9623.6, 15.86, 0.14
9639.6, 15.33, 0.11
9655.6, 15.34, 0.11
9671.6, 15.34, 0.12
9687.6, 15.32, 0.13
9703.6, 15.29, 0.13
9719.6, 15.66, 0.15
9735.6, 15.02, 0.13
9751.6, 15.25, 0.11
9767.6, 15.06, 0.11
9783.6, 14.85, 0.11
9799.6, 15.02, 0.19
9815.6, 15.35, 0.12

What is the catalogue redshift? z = 0.00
